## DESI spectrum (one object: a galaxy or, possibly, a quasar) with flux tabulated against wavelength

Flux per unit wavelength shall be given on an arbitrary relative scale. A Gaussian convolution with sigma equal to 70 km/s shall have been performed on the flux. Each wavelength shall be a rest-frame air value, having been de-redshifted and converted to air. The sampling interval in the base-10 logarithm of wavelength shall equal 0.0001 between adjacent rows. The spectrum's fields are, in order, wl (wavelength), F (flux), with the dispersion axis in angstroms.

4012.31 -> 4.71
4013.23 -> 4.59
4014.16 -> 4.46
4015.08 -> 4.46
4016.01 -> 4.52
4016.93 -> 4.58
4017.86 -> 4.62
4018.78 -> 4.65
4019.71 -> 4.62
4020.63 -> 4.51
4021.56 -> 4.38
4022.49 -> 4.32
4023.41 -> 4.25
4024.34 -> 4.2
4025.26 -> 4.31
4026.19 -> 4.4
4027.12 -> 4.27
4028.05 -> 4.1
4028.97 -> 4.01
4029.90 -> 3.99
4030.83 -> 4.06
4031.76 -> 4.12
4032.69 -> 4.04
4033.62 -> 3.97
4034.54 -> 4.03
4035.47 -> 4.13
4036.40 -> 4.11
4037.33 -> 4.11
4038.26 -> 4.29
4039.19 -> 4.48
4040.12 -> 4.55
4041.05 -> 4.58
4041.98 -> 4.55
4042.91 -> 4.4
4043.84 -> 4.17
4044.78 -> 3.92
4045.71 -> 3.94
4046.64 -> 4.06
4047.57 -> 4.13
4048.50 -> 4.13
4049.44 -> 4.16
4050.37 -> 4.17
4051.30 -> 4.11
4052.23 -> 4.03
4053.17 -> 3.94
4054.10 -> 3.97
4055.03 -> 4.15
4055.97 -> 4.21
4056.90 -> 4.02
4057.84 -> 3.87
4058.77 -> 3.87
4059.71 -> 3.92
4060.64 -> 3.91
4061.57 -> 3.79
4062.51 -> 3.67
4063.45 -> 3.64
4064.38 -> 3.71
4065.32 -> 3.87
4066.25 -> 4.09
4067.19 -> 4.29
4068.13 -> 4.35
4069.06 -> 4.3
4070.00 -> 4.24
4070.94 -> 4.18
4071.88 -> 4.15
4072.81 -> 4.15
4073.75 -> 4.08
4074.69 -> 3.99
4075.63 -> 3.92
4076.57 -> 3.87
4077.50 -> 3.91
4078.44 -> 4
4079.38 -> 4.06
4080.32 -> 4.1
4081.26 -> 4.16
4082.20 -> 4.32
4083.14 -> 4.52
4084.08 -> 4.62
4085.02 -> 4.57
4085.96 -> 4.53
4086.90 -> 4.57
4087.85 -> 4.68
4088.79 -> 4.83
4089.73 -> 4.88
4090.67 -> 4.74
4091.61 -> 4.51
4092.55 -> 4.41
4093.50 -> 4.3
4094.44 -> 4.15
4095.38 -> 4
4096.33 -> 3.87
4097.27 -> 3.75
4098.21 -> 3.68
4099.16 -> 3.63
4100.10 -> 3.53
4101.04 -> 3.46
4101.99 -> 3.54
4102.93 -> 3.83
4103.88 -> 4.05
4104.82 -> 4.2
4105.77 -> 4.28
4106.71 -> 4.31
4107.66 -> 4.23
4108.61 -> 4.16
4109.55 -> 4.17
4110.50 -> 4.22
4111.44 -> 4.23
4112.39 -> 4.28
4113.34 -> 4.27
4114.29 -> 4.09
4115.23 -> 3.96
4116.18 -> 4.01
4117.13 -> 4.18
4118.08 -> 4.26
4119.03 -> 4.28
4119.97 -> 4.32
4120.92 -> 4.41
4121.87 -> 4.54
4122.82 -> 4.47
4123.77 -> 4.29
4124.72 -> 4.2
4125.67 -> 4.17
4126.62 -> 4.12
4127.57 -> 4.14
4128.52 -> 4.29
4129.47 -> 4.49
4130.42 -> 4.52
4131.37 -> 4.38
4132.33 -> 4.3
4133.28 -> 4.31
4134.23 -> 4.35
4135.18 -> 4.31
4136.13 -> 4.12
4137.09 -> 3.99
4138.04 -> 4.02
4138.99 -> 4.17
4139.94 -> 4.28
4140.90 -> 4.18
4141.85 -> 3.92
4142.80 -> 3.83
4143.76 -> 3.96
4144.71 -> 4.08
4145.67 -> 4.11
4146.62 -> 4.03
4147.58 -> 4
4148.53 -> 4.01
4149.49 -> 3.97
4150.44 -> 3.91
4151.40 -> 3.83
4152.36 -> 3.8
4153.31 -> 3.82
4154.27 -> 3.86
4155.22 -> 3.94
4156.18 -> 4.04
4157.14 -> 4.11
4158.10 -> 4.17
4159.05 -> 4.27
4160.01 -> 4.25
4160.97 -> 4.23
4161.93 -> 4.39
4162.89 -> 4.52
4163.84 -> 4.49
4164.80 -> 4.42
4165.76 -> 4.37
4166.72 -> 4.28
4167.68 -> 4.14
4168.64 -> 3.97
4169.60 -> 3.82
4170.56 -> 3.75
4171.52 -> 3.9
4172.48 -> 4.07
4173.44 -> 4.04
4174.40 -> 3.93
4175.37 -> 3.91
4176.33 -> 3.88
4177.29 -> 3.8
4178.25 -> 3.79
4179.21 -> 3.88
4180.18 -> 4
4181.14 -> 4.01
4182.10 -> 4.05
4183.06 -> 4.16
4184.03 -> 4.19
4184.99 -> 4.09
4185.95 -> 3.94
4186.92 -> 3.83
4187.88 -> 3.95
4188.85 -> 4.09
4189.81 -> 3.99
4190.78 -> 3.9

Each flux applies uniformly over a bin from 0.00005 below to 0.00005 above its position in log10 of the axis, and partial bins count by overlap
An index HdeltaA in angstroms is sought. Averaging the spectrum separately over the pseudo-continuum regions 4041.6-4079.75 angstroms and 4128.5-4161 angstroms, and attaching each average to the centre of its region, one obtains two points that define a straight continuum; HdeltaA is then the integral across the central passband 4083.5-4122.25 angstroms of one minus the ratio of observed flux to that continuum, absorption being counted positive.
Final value -1.3 angstroms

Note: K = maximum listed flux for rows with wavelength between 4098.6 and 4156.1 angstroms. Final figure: 4.54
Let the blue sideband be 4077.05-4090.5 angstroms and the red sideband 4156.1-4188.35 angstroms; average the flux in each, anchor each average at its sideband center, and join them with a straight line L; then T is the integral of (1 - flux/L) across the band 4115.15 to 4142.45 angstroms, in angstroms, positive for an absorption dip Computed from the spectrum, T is 0.0 angstroms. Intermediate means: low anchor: 4.42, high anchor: 4.08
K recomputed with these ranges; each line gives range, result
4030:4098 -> 4.88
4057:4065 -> 3.92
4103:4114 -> 4.31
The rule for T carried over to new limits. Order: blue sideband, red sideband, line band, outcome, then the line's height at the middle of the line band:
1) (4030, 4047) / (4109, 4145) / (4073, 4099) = -0.3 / 4.2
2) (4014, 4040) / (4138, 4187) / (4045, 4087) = 1.3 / 4.22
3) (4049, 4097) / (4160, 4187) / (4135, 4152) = 0.3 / 4.1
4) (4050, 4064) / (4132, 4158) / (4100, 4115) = -0.2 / 4.01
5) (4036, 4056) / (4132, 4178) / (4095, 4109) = 0.8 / 4.13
